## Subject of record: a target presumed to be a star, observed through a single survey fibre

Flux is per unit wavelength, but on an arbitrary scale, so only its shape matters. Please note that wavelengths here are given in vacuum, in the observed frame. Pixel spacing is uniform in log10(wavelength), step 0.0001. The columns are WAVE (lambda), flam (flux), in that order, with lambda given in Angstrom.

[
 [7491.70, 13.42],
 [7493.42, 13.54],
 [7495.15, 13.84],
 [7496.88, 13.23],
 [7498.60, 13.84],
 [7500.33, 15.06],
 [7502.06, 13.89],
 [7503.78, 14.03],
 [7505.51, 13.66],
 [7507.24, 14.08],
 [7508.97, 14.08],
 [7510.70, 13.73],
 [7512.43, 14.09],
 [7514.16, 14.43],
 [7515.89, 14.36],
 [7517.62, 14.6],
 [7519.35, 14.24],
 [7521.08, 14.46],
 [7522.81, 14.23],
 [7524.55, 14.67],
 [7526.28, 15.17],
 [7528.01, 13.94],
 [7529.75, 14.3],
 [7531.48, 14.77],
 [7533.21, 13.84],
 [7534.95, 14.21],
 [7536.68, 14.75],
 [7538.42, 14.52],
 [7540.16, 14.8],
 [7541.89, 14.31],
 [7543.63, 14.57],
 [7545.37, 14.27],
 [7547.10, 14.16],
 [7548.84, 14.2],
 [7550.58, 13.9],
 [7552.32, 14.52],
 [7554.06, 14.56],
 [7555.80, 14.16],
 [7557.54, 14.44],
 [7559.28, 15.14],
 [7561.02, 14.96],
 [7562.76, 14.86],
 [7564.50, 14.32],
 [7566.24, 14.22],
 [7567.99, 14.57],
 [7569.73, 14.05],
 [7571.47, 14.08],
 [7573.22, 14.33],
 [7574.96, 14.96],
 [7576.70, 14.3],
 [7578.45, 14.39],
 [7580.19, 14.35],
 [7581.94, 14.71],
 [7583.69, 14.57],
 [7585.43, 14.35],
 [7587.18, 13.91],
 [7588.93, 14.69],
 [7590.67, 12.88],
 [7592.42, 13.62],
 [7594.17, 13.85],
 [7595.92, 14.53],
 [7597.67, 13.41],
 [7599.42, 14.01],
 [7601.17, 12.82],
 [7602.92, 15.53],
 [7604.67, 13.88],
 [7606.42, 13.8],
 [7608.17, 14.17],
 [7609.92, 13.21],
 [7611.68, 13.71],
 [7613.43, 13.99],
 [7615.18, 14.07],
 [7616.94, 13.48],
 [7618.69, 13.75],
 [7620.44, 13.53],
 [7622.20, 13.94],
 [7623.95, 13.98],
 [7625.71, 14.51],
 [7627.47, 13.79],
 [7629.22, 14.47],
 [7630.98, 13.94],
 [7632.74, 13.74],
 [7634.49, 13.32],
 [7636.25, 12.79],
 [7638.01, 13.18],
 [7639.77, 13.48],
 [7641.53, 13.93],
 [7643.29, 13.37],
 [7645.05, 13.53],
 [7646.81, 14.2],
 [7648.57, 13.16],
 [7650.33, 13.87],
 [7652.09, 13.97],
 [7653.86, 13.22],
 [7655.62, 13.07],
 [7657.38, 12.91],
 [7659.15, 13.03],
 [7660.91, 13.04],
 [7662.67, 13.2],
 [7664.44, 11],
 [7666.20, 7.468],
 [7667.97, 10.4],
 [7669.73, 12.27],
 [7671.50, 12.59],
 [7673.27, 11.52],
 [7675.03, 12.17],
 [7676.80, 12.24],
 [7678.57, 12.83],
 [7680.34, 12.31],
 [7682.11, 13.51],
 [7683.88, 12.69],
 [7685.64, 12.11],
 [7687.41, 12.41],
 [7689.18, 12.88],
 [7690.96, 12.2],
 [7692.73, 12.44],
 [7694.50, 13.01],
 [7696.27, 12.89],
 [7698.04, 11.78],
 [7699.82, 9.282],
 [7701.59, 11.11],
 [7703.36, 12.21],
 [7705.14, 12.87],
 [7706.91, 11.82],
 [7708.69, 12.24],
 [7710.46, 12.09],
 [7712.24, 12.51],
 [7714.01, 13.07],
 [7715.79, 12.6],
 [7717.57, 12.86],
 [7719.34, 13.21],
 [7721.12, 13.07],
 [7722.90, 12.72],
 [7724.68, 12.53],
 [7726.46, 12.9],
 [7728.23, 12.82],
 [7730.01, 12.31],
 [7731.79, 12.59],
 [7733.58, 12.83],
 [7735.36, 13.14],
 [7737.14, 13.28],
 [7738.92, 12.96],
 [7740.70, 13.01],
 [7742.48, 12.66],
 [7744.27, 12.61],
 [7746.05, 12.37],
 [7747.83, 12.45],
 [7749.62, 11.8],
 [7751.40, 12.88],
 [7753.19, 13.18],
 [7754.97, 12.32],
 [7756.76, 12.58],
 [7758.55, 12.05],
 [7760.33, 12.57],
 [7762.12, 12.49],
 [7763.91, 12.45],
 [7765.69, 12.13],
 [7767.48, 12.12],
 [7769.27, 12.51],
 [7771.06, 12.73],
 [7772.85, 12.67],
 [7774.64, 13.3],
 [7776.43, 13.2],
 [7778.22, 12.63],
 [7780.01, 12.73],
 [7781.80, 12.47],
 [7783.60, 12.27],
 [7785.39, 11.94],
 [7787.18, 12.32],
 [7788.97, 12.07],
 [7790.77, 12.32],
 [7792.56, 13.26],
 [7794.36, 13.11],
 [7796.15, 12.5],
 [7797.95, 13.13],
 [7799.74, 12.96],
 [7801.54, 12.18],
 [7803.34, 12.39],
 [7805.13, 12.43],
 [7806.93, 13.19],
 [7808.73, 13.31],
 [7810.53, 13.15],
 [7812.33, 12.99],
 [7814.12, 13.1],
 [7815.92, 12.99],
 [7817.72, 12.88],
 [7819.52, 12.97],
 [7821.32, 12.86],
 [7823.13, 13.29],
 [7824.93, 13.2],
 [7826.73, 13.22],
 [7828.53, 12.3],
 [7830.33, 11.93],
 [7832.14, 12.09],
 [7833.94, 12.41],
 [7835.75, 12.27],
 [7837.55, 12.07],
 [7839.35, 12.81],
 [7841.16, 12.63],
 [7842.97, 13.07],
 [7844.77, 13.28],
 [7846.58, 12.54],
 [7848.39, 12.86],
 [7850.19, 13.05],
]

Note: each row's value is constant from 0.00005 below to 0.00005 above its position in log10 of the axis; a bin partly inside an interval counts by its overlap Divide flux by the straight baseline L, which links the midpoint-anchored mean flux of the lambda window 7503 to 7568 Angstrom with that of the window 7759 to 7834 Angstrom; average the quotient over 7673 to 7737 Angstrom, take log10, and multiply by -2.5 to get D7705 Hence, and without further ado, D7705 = 0.07 mag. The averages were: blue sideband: 14.4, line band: 12.5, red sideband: 12.7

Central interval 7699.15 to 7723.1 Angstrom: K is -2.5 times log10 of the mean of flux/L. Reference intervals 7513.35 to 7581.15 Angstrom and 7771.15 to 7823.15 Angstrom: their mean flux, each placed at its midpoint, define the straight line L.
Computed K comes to 0.09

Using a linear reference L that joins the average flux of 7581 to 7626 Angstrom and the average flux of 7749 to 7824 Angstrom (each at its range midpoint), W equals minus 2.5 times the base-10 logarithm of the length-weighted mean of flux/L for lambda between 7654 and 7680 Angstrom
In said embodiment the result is 0.13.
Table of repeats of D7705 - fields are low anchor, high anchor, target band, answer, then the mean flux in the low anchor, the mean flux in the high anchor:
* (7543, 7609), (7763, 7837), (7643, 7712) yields 0.10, 14.3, 12.7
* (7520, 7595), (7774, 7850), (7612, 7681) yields 0.06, 14.4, 12.7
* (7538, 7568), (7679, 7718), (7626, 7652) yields -0.04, 14.5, 12.3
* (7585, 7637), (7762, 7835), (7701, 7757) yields 0.04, 13.9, 12.7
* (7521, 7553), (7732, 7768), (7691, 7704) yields 0.11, 14.4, 12.6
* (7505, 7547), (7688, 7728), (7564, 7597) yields -0.04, 14.3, 12.4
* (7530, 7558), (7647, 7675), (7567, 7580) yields -0.04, 14.4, 12.4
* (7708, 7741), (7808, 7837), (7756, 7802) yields 0.02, 12.8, 12.8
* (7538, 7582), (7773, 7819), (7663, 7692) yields 0.14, 14.4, 12.8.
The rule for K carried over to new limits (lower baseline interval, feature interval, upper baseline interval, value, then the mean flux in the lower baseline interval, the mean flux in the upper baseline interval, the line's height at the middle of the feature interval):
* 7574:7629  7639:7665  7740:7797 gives 0.02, 14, 12.6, 13.6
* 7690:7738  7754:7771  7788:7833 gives 0.02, 12.5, 12.8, 12.6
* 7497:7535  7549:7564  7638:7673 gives -0.06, 14.2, 12.7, 13.8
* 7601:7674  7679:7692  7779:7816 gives 0.04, 13.3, 12.7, 13.1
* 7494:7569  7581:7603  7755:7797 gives -0.01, 14.3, 12.5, 13.9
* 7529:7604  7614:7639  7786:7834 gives 0.01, 14.3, 12.8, 13.9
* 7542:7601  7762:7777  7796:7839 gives 0.04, 14.3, 12.7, 13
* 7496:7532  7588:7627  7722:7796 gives -0.02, 14.2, 12.6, 13.6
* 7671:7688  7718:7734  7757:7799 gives -0.02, 12.4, 12.6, 12.5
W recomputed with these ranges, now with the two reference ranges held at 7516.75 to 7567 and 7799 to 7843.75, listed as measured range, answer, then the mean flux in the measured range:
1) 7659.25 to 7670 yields 0.21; 11.3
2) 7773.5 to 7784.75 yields 0.02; 12.7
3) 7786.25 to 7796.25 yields 0.03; 12.6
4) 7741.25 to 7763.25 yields 0.06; 12.5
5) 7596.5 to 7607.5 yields 0.01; 13.9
